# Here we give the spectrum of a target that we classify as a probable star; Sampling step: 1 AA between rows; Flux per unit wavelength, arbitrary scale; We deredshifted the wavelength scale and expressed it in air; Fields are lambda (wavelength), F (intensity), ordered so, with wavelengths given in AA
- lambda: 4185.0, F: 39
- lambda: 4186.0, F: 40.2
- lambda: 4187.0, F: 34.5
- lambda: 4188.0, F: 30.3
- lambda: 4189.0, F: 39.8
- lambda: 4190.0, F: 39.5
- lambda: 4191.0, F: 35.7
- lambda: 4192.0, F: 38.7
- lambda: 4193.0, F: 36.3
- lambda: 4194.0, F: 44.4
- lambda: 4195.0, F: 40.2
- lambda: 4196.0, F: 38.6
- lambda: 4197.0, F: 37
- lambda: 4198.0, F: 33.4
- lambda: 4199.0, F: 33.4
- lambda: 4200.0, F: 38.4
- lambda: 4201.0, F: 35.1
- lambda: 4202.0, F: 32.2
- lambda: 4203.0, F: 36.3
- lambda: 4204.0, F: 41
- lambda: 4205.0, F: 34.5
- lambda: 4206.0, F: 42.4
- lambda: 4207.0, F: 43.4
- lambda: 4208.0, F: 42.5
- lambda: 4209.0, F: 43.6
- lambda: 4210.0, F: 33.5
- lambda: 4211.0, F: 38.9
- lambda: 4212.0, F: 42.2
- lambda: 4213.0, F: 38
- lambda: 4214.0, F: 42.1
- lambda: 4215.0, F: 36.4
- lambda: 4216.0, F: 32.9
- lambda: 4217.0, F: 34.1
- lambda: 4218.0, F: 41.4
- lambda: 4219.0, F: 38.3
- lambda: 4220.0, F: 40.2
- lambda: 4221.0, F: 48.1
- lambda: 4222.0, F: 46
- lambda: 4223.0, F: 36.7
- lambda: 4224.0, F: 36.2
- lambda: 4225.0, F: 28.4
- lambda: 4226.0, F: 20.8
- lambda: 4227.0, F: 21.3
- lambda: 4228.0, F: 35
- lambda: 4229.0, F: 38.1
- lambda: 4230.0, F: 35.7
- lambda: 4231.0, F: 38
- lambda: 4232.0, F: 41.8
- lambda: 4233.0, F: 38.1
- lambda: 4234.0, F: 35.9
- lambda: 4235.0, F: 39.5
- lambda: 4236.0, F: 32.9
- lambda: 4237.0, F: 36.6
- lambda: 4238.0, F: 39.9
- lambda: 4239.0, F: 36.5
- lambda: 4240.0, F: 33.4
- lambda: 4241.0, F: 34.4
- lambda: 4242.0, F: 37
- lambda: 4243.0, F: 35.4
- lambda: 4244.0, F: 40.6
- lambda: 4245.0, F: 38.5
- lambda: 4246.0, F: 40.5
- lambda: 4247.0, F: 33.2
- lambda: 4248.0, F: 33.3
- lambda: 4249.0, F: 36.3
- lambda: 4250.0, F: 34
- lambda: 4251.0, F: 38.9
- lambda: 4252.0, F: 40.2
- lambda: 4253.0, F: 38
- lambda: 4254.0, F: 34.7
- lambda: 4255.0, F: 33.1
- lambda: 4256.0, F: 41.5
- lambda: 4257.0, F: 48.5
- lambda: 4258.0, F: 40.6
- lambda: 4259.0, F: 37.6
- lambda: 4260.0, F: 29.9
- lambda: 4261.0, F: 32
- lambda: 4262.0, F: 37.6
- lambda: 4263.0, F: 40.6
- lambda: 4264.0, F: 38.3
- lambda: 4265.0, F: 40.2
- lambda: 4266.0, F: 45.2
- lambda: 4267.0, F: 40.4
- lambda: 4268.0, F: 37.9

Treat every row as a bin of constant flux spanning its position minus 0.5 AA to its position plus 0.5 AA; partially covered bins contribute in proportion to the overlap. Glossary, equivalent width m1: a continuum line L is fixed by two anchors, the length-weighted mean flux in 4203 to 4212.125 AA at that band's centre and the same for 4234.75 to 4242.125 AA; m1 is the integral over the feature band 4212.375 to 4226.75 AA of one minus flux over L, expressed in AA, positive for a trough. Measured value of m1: 0.6 AA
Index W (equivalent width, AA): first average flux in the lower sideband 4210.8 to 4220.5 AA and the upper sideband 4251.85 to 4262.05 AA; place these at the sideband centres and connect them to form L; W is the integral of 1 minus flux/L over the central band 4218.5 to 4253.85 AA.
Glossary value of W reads 1.4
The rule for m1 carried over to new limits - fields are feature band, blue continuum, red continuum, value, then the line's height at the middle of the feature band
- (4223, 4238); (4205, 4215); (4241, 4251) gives 1.4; 38.1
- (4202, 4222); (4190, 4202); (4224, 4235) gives -2.2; 35.6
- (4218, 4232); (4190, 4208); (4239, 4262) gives 0.5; 37.4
